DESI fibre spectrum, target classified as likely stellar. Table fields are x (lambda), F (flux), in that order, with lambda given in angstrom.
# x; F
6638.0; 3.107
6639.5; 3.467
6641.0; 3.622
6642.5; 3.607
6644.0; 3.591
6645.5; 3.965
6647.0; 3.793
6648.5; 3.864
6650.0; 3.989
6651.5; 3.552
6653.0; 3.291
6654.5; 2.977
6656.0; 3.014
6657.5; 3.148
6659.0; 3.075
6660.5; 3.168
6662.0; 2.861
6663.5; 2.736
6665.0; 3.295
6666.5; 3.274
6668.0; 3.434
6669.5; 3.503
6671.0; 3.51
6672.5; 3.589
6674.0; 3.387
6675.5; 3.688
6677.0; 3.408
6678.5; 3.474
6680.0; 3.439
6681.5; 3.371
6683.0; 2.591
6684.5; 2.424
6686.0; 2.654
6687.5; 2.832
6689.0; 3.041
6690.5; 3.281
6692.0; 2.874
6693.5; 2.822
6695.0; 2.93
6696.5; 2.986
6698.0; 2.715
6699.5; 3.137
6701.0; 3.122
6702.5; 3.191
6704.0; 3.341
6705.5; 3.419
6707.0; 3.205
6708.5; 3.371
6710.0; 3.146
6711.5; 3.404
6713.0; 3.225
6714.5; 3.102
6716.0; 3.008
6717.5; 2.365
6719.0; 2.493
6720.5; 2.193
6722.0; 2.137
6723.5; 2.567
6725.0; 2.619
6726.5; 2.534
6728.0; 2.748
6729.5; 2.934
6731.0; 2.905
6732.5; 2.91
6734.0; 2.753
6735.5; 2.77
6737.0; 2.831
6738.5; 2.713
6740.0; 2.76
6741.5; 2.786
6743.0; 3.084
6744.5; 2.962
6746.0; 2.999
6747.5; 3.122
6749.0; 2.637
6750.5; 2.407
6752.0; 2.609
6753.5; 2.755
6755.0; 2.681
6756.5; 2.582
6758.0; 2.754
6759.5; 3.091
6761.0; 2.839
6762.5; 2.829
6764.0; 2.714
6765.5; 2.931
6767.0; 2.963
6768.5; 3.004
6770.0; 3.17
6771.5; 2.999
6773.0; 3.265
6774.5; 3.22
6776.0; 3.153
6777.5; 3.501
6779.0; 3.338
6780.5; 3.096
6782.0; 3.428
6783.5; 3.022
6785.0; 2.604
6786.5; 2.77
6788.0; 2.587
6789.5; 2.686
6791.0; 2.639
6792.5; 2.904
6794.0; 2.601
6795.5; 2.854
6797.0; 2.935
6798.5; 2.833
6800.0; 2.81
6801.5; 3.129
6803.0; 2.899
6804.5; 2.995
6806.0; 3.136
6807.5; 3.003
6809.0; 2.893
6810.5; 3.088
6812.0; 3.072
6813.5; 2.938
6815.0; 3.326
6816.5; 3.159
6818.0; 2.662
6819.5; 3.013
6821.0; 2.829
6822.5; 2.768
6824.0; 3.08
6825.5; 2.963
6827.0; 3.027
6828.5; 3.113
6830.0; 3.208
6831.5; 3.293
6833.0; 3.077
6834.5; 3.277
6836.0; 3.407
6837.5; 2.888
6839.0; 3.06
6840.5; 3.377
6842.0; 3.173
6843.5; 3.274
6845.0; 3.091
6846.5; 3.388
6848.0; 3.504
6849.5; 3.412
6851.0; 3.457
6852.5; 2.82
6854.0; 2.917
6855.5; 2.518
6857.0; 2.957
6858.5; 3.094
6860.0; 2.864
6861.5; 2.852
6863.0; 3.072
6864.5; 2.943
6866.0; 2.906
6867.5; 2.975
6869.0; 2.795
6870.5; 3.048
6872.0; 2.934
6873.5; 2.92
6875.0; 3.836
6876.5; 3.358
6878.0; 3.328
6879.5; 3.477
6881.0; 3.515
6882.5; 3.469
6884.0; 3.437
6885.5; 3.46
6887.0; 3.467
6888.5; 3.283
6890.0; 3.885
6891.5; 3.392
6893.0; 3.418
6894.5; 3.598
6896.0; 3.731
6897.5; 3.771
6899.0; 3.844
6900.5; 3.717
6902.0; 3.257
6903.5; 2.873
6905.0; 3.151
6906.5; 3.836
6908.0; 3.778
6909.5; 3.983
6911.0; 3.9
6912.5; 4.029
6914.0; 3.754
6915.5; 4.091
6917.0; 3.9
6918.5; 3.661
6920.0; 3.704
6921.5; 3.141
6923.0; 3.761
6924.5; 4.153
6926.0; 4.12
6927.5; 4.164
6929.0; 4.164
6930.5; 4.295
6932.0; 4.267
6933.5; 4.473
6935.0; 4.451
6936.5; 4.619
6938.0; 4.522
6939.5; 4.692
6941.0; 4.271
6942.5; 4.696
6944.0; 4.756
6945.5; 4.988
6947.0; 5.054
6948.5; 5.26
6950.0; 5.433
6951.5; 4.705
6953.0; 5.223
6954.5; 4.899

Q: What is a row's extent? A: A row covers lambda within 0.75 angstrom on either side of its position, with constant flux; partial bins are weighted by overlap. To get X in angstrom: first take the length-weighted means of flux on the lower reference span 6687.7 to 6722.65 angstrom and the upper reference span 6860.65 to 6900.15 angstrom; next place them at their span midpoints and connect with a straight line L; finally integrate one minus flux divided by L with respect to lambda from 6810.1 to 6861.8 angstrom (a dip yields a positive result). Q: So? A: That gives 2.6 angstrom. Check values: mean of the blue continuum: 2.98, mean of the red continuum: 3.34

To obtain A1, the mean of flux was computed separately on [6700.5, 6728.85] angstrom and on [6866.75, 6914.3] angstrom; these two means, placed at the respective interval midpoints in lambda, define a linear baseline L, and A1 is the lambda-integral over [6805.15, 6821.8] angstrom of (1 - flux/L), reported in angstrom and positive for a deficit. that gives 1.10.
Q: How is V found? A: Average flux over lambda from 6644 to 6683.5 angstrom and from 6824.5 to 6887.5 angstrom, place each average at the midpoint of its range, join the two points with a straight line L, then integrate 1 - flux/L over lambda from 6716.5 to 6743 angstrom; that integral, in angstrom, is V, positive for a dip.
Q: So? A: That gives 5.1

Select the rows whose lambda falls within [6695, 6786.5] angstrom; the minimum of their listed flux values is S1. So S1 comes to 2.137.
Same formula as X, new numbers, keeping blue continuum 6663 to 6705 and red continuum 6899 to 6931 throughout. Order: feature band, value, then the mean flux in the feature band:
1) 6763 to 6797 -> 4.4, 2.97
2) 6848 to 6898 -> 5.8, 3.24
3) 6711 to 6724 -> 2.1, 2.71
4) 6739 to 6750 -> 1.4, 2.89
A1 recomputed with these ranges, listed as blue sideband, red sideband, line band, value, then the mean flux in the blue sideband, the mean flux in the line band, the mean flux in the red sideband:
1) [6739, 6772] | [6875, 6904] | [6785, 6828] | 2.60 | 2.85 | 2.91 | 3.5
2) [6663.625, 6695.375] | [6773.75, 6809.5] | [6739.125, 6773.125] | 1.90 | 3.18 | 2.86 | 2.96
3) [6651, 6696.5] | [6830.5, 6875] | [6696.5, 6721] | 0.81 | 3.15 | 3.03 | 3.09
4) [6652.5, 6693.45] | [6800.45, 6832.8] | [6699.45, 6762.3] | 4.96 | 3.15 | 2.86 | 3.03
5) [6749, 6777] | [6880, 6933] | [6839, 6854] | 0.53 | 2.89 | 3.25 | 3.72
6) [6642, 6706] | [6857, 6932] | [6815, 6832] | 2.01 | 3.24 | 3.02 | 3.51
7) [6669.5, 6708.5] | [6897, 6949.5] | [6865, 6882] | 3.08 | 3.15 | 3.19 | 4.1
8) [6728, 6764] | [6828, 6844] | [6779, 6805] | 1.07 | 2.81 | 2.88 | 3.2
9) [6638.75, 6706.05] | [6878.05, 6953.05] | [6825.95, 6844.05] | 2.76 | 3.25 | 3.18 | 3.99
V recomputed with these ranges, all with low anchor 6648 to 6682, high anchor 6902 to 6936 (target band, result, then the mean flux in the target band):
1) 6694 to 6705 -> 1.1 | 3.06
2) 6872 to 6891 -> 1.9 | 3.43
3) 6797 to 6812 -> 2.7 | 2.98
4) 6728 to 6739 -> 2.1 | 2.83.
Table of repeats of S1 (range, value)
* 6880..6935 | 2.873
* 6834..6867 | 2.518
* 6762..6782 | 2.714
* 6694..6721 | 2.193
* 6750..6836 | 2.407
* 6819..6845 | 2.768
